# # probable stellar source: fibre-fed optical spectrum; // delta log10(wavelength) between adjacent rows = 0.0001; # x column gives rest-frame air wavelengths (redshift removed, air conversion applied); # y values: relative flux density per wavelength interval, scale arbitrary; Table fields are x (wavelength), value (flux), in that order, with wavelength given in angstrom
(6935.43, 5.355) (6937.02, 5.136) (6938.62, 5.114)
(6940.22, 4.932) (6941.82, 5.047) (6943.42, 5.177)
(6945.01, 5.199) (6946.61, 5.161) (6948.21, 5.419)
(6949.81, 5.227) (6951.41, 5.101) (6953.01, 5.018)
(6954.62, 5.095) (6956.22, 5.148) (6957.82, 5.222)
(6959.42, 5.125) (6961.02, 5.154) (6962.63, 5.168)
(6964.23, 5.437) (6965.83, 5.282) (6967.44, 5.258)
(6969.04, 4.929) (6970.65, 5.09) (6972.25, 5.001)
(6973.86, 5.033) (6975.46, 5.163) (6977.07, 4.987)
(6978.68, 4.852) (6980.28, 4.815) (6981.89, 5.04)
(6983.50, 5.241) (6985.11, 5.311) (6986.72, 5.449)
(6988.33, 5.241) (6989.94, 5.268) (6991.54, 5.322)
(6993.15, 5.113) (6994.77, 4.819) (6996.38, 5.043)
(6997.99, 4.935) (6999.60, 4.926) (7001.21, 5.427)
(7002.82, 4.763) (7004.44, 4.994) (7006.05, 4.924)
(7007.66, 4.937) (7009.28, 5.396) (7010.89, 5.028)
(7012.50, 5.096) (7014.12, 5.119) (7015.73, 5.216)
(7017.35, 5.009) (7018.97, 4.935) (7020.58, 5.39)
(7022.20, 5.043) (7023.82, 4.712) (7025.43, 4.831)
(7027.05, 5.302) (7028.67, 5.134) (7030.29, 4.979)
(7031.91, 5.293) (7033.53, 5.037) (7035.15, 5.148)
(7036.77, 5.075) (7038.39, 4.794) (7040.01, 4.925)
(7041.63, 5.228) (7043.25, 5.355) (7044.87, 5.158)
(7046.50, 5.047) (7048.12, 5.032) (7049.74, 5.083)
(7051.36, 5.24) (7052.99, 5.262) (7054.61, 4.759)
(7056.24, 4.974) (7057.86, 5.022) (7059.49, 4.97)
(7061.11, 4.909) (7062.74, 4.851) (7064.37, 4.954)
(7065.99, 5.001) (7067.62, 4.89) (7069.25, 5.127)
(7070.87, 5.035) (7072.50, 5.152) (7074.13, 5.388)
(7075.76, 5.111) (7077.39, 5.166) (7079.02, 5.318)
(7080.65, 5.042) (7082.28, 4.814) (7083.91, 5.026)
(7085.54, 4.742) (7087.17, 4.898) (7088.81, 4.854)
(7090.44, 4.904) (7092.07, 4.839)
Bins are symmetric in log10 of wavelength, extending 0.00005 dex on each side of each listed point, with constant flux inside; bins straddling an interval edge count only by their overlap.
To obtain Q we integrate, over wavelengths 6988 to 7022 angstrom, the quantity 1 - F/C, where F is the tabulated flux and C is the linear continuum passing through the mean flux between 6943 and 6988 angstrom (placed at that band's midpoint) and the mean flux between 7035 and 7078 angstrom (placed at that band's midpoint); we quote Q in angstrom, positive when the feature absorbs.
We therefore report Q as 0.1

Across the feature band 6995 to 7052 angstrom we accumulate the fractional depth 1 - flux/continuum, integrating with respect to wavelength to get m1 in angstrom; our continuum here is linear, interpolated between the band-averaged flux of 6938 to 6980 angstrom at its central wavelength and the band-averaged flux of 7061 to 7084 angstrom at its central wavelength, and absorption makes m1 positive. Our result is 0.2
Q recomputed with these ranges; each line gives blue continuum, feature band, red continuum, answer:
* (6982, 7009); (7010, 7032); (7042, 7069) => 0.0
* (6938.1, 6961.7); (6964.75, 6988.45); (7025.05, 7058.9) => 0.1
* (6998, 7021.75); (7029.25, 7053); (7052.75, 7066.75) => -0.5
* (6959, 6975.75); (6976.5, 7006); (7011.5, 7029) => 0.2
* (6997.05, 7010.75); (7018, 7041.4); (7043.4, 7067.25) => -0.1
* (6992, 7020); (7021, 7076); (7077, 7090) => -0.5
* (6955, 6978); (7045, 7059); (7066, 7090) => 0.0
